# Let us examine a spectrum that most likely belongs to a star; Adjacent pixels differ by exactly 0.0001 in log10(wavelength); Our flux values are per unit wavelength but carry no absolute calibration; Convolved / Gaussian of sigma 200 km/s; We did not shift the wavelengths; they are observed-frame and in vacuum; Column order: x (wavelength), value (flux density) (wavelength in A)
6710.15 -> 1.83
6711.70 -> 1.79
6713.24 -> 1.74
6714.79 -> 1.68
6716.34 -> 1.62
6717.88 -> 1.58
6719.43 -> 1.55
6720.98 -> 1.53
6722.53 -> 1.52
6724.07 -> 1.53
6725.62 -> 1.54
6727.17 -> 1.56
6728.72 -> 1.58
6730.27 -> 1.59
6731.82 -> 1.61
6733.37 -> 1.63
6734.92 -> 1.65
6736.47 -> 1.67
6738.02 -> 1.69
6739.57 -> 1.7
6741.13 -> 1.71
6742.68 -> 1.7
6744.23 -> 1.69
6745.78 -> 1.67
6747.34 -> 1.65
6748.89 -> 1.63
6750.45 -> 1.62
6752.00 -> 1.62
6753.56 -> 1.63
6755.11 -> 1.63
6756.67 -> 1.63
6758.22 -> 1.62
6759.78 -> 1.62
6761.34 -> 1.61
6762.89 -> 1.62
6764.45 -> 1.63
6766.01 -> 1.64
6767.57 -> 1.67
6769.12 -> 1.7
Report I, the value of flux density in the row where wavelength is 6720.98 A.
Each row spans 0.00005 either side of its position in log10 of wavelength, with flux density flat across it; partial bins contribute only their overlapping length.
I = 1.53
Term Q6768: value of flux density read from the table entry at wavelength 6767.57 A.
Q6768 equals 1.67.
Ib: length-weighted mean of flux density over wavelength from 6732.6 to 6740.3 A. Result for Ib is 1.67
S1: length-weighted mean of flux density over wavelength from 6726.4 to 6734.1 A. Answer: 1.59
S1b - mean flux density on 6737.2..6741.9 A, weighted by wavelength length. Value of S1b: 1.7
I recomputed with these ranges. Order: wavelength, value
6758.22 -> 1.62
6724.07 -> 1.53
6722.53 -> 1.52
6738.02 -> 1.69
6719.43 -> 1.55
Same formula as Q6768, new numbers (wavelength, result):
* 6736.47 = 1.67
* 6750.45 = 1.62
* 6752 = 1.62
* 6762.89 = 1.62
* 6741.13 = 1.71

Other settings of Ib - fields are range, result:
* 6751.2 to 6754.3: 1.62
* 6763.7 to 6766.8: 1.63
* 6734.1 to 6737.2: 1.66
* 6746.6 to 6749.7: 1.64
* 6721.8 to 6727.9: 1.54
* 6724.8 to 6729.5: 1.56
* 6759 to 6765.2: 1.62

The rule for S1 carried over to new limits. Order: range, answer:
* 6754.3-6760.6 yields 1.62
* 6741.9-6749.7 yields 1.67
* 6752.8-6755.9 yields 1.63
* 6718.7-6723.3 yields 1.53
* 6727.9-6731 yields 1.58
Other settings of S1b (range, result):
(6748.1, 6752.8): 1.62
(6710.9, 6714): 1.77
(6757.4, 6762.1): 1.62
